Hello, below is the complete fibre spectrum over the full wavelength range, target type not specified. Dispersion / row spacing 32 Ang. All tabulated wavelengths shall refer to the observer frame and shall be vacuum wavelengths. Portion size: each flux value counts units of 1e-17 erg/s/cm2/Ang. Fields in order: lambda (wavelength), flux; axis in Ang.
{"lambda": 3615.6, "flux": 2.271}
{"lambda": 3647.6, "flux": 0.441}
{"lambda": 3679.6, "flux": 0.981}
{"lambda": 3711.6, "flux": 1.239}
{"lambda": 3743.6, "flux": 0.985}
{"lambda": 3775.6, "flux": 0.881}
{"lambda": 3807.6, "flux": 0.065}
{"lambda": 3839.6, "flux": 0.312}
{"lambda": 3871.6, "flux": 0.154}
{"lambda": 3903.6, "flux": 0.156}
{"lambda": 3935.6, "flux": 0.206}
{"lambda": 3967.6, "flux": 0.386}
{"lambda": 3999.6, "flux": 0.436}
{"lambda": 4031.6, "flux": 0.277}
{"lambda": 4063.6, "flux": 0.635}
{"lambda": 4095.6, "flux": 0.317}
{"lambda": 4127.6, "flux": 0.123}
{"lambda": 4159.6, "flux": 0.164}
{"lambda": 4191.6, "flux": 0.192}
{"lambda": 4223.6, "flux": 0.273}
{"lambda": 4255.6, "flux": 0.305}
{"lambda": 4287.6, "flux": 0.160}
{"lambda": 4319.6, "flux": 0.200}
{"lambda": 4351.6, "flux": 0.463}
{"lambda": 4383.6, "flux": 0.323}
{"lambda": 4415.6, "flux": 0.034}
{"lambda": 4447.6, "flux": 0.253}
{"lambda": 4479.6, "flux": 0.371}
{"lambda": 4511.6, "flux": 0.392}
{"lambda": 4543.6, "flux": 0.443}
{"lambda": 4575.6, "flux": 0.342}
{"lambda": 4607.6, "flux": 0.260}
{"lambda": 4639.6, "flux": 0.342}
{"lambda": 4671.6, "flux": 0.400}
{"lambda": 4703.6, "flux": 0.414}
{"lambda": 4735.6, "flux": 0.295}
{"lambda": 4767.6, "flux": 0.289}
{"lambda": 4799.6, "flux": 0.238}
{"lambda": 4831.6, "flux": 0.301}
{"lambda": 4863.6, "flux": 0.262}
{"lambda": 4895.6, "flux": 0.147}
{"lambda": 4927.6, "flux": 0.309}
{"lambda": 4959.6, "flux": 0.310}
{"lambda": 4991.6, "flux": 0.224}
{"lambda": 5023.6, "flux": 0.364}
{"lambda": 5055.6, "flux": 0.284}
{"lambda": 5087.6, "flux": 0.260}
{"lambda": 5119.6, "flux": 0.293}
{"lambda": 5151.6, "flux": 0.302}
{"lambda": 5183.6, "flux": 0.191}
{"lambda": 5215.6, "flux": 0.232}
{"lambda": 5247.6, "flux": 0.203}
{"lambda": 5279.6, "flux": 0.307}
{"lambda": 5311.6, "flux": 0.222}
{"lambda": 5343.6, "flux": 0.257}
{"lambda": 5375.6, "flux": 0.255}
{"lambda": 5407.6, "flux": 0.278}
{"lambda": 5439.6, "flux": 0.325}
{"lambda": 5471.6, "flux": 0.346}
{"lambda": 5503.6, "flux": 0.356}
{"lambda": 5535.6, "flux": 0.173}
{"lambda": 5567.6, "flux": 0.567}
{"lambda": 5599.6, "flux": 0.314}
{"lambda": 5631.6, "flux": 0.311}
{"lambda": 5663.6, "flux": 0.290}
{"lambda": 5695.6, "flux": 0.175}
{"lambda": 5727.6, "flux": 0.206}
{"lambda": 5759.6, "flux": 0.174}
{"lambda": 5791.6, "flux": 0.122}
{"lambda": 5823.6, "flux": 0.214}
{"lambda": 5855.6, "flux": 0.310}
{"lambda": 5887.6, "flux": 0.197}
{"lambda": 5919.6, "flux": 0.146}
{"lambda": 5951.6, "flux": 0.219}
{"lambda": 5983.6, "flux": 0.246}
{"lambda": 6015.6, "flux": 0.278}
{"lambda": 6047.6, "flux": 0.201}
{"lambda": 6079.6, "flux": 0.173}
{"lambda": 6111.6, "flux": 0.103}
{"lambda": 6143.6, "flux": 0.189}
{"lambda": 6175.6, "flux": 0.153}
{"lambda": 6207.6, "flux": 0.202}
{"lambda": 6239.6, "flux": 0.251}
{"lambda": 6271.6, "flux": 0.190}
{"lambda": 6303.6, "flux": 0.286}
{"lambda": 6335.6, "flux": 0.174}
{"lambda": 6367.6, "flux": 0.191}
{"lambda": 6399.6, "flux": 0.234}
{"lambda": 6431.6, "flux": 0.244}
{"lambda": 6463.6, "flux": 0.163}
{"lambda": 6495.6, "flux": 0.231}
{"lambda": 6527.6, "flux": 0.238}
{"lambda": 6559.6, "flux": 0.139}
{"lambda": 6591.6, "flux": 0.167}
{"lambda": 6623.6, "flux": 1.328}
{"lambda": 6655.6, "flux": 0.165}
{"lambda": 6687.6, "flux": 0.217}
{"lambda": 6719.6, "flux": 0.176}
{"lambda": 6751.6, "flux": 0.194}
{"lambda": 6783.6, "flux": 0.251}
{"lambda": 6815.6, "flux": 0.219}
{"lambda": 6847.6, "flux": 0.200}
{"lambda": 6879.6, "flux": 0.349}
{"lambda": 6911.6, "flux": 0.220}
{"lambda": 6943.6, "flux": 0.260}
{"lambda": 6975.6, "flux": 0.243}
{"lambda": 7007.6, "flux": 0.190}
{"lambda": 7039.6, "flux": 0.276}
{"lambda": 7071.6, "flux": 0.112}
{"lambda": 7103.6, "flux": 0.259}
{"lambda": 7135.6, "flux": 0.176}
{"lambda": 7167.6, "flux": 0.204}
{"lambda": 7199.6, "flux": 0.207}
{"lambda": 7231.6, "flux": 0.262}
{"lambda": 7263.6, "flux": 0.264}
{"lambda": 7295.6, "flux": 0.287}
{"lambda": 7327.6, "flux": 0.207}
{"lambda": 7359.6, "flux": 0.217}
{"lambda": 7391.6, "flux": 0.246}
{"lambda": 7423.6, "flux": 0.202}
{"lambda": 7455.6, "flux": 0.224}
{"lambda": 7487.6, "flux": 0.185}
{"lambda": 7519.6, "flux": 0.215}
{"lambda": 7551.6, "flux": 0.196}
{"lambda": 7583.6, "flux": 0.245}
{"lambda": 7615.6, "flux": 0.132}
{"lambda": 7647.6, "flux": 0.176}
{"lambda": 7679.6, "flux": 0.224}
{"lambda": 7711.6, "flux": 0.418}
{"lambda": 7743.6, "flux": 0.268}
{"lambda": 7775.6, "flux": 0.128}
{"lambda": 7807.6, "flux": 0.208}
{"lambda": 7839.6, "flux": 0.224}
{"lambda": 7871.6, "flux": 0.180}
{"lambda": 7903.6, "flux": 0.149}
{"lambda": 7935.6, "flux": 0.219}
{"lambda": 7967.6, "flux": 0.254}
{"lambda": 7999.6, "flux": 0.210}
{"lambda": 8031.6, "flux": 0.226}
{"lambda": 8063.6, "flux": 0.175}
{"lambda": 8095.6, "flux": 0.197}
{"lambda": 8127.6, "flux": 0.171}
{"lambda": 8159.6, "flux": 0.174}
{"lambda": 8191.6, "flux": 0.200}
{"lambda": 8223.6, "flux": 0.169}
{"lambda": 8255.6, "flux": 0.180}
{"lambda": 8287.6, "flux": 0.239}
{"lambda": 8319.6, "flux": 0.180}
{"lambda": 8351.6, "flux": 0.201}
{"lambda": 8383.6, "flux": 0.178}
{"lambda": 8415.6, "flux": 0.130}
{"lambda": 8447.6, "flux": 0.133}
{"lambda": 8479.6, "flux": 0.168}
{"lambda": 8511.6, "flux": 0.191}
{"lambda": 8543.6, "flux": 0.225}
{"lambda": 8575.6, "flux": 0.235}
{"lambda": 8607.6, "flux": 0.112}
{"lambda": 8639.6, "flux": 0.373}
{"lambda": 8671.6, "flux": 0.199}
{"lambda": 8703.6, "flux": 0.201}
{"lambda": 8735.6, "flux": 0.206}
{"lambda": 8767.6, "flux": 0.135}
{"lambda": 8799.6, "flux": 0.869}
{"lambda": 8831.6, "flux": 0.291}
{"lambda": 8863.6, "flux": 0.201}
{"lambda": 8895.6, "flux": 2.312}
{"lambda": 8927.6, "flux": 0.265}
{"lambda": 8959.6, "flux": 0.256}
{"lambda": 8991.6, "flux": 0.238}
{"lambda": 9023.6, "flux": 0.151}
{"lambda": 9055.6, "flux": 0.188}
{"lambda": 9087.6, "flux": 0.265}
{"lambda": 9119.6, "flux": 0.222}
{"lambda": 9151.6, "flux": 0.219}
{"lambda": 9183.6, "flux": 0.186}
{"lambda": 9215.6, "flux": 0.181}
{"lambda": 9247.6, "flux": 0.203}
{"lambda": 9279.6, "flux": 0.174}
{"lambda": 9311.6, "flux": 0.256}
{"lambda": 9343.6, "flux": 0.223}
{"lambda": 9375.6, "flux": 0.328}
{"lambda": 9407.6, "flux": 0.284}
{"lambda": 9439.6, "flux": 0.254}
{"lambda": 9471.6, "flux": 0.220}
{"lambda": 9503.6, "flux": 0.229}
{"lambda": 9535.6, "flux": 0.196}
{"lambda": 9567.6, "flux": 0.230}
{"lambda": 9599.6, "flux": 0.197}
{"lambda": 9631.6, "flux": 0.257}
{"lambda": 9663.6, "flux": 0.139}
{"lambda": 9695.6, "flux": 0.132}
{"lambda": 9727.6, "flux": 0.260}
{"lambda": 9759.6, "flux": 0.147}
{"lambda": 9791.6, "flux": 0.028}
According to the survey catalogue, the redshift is 0.776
